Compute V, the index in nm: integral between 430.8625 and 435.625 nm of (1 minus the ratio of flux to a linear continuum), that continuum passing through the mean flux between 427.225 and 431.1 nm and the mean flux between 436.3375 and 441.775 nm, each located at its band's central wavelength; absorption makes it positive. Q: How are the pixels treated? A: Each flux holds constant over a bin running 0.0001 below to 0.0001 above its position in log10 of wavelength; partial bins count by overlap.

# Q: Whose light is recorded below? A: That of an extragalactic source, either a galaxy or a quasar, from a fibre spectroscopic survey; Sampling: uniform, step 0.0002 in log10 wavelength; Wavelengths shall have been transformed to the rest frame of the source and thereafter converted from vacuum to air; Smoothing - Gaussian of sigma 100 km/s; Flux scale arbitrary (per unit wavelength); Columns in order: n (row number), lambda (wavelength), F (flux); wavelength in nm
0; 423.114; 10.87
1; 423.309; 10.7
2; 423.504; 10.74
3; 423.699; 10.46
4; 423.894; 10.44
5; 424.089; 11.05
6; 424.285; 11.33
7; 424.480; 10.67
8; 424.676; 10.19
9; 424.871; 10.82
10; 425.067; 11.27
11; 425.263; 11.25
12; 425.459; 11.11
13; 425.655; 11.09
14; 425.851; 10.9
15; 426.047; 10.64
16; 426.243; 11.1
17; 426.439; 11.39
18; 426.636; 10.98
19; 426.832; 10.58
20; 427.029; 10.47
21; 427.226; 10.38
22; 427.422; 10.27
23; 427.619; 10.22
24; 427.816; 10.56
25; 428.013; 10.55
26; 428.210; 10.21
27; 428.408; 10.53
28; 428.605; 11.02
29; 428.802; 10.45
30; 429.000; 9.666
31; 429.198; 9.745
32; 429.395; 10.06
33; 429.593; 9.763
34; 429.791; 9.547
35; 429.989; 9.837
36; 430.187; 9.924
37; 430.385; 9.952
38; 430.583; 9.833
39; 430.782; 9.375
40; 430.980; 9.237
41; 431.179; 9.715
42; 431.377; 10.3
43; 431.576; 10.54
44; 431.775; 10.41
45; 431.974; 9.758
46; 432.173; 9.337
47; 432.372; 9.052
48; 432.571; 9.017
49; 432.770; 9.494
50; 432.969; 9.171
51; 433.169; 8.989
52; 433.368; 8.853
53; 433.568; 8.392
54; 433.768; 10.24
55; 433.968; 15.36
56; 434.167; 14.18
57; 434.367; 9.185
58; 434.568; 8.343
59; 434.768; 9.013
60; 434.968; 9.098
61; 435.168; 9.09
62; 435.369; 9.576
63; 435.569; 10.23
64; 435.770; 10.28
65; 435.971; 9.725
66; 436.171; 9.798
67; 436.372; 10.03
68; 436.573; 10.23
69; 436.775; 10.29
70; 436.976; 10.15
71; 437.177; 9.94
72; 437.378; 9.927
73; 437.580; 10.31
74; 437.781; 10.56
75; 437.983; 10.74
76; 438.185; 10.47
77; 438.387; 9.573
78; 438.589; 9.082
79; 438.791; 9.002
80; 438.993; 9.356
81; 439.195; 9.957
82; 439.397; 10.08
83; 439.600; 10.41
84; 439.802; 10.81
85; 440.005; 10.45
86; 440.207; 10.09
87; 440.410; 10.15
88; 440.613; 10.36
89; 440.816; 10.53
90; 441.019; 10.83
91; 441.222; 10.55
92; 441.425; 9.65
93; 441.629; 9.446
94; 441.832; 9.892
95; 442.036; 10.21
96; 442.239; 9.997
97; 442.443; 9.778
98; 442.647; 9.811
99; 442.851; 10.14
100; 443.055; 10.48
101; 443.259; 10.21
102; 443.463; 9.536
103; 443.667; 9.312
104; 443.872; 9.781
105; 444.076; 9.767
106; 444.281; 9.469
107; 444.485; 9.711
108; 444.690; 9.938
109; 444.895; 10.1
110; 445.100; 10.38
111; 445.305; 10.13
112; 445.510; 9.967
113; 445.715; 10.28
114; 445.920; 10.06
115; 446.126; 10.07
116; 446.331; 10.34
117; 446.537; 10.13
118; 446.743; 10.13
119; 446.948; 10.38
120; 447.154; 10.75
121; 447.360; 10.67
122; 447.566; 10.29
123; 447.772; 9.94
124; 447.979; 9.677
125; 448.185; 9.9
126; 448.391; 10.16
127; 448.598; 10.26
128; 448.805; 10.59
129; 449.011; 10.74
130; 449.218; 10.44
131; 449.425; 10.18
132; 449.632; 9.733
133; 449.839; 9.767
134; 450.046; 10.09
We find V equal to 0.10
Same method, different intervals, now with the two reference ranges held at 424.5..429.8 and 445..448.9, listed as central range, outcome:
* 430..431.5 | 0.10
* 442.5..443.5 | 0.02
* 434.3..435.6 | 0.16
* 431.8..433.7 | 0.23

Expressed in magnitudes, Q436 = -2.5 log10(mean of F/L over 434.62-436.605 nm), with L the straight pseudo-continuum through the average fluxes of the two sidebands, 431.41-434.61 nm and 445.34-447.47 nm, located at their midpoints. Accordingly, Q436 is 0.05 mag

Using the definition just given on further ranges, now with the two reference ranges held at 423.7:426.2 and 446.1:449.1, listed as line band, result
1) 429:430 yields 0.10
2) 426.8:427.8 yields 0.04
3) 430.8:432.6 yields 0.10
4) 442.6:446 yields 0.04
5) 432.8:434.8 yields 0.05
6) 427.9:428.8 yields 0.02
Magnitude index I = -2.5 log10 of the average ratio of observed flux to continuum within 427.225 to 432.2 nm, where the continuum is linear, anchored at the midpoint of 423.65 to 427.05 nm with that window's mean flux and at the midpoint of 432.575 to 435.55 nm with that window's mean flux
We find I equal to 0.04 mag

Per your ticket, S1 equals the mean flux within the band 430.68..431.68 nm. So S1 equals 9.83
